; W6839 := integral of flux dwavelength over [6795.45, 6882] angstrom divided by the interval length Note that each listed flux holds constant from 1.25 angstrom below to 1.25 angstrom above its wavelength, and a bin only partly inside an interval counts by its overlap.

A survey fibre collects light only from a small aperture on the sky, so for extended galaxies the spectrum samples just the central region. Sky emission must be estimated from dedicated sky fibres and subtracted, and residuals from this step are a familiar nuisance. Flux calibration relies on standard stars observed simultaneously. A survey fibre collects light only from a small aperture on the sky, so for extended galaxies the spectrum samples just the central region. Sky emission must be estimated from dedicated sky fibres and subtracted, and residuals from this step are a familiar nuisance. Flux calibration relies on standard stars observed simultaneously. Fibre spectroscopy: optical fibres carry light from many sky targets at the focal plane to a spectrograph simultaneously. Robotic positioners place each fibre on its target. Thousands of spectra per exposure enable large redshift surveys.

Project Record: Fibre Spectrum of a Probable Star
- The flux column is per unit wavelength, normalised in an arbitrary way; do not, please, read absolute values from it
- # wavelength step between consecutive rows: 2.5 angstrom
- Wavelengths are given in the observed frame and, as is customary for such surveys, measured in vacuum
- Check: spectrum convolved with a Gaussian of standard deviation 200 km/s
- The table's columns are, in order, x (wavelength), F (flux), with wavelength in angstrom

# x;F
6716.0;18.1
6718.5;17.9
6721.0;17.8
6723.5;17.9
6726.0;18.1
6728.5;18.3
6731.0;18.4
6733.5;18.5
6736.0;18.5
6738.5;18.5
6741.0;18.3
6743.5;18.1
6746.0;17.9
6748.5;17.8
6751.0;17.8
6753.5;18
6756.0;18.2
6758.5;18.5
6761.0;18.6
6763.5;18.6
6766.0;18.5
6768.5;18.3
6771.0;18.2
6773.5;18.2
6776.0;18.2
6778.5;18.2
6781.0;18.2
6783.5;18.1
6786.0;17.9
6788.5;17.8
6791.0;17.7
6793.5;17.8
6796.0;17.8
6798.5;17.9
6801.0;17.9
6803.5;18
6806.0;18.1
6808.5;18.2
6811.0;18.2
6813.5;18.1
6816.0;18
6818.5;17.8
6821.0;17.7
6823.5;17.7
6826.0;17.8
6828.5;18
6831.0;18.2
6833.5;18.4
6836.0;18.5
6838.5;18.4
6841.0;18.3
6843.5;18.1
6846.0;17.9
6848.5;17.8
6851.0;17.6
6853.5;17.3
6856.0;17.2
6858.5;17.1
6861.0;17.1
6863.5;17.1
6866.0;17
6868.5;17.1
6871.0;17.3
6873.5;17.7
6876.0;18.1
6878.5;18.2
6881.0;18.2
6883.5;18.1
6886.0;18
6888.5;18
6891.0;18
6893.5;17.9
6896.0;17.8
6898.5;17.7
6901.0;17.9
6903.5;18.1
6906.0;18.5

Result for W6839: 17.8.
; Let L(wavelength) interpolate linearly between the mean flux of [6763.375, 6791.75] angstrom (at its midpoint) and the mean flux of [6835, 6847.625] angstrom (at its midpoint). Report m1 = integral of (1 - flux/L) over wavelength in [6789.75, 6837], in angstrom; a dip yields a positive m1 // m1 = 0.5 angstrom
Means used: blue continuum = 18.1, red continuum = 18.2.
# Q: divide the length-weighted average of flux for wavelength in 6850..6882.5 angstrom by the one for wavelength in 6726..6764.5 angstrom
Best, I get 1.0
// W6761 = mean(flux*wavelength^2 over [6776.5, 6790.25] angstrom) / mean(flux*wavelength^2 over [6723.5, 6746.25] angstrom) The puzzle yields 1.0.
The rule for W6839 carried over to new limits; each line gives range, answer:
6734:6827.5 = 18.1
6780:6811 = 18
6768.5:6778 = 18.2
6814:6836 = 18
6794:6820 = 18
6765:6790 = 18.2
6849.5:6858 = 17.4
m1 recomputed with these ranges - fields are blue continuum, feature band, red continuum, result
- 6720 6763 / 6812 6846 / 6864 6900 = -0.3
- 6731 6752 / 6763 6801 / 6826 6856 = 0.1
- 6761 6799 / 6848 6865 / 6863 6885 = 0.4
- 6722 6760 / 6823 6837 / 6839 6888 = -0.2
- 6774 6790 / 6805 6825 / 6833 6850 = 0.2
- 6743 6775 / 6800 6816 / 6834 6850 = 0.1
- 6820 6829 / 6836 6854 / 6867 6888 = -0.2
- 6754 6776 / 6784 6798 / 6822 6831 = 0.3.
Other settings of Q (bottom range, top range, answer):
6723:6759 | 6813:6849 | 0.99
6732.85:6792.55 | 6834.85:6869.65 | 0.97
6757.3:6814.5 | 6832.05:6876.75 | 0.97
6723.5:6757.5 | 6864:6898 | 0.98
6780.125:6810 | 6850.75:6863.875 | 0.96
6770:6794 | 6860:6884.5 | 0.98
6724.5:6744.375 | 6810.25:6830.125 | 0.98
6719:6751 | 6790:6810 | 0.99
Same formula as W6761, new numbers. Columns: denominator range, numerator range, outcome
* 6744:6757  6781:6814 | 1.02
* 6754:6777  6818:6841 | 1.00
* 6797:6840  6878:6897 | 1.02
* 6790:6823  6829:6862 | 1.01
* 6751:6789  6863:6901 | 1.01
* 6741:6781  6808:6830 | 1.00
